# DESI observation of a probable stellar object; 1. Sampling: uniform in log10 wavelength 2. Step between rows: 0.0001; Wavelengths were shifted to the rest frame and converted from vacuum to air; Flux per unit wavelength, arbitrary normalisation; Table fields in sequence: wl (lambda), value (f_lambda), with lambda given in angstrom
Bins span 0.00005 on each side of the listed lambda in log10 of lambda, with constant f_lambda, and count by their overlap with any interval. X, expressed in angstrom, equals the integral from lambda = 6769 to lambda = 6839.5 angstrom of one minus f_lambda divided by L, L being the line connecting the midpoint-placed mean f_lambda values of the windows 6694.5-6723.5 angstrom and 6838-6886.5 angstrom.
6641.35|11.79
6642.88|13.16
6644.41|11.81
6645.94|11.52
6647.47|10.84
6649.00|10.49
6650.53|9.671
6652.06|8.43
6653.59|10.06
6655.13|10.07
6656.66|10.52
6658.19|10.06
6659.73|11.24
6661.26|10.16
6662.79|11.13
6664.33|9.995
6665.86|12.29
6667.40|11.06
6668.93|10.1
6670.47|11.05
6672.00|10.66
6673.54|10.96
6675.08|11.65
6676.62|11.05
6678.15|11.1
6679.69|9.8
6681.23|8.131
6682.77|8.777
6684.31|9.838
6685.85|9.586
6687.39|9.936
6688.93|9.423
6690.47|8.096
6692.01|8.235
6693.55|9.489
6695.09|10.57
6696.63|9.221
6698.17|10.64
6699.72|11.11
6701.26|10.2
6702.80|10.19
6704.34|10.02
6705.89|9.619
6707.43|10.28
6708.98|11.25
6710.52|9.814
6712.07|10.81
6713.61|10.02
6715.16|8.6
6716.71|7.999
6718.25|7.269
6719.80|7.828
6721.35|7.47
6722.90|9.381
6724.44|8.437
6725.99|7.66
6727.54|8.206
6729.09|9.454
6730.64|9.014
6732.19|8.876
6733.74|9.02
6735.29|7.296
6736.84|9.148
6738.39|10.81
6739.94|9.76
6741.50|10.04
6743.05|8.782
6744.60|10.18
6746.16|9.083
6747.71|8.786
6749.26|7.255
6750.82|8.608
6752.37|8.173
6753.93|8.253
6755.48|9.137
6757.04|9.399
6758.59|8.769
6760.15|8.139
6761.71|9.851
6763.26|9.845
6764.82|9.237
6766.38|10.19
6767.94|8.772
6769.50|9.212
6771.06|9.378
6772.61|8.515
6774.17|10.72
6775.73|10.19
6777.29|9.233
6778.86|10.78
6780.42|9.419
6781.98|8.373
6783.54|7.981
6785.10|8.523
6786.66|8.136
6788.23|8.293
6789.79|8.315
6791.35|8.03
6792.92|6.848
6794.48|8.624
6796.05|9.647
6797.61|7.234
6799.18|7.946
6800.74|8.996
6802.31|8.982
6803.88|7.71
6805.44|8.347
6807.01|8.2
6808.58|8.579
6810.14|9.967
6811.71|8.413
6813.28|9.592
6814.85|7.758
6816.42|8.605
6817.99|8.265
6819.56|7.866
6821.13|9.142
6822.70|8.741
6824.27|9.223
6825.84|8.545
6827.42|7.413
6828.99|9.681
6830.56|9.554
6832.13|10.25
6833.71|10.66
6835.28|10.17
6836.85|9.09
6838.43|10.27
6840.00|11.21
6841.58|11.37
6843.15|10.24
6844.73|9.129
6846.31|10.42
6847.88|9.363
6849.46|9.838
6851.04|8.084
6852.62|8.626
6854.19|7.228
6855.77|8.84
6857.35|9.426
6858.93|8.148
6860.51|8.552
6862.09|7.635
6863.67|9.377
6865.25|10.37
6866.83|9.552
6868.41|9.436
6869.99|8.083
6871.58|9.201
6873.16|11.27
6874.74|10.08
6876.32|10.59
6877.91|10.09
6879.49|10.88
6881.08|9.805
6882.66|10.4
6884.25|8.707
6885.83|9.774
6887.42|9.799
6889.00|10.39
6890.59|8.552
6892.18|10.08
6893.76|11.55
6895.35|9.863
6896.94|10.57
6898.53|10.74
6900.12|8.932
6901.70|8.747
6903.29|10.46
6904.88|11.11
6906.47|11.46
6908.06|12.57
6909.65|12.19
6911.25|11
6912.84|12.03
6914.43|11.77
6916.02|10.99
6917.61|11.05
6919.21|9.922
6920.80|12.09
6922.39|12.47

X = 5.0 angstrom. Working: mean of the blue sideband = 9.59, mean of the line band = 8.89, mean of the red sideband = 9.54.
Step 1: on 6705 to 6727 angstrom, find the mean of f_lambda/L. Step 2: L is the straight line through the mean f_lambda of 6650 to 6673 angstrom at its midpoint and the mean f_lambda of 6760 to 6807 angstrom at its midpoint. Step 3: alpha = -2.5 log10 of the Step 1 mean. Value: 0.08 mag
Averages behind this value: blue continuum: 10.4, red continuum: 8.85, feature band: 9.02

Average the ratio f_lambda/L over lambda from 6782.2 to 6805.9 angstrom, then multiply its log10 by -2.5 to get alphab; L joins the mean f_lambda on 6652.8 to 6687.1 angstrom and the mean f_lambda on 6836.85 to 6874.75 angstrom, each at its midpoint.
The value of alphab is 0.18 mag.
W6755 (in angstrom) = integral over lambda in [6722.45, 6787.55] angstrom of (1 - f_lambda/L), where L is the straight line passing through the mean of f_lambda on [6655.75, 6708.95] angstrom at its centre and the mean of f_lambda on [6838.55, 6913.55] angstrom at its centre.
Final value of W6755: 6.73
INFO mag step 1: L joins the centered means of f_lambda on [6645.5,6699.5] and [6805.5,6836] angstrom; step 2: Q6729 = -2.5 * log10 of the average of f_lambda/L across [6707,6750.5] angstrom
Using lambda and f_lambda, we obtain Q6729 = 0.082 mag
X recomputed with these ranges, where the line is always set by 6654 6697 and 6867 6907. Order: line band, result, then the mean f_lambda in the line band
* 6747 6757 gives 1.64 angstrom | 8.44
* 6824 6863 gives 2.79 angstrom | 9.32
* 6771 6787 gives 1.36 angstrom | 9.23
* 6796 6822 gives 4.00 angstrom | 8.52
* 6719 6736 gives 2.85 angstrom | 8.42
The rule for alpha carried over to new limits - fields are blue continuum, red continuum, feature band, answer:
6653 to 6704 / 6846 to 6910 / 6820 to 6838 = 0.063 mag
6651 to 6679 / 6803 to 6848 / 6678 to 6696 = 0.119 mag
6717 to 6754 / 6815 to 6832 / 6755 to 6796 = -0.036 mag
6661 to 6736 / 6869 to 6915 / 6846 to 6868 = 0.146 mag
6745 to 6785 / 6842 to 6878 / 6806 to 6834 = 0.040 mag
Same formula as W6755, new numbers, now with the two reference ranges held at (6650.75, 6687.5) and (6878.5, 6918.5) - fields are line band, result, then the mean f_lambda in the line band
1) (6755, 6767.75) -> 1.4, 9.3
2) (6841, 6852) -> 0.8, 9.73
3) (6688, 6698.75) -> 1.0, 9.37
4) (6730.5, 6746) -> 1.6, 9.29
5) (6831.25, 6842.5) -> 0.1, 10.4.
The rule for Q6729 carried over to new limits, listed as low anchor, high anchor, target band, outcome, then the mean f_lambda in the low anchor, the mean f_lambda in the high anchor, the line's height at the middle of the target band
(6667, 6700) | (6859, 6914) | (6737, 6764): 0.10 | 9.99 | 10.1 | 10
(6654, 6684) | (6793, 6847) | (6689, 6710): 0.03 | 10.5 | 9.08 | 10.2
